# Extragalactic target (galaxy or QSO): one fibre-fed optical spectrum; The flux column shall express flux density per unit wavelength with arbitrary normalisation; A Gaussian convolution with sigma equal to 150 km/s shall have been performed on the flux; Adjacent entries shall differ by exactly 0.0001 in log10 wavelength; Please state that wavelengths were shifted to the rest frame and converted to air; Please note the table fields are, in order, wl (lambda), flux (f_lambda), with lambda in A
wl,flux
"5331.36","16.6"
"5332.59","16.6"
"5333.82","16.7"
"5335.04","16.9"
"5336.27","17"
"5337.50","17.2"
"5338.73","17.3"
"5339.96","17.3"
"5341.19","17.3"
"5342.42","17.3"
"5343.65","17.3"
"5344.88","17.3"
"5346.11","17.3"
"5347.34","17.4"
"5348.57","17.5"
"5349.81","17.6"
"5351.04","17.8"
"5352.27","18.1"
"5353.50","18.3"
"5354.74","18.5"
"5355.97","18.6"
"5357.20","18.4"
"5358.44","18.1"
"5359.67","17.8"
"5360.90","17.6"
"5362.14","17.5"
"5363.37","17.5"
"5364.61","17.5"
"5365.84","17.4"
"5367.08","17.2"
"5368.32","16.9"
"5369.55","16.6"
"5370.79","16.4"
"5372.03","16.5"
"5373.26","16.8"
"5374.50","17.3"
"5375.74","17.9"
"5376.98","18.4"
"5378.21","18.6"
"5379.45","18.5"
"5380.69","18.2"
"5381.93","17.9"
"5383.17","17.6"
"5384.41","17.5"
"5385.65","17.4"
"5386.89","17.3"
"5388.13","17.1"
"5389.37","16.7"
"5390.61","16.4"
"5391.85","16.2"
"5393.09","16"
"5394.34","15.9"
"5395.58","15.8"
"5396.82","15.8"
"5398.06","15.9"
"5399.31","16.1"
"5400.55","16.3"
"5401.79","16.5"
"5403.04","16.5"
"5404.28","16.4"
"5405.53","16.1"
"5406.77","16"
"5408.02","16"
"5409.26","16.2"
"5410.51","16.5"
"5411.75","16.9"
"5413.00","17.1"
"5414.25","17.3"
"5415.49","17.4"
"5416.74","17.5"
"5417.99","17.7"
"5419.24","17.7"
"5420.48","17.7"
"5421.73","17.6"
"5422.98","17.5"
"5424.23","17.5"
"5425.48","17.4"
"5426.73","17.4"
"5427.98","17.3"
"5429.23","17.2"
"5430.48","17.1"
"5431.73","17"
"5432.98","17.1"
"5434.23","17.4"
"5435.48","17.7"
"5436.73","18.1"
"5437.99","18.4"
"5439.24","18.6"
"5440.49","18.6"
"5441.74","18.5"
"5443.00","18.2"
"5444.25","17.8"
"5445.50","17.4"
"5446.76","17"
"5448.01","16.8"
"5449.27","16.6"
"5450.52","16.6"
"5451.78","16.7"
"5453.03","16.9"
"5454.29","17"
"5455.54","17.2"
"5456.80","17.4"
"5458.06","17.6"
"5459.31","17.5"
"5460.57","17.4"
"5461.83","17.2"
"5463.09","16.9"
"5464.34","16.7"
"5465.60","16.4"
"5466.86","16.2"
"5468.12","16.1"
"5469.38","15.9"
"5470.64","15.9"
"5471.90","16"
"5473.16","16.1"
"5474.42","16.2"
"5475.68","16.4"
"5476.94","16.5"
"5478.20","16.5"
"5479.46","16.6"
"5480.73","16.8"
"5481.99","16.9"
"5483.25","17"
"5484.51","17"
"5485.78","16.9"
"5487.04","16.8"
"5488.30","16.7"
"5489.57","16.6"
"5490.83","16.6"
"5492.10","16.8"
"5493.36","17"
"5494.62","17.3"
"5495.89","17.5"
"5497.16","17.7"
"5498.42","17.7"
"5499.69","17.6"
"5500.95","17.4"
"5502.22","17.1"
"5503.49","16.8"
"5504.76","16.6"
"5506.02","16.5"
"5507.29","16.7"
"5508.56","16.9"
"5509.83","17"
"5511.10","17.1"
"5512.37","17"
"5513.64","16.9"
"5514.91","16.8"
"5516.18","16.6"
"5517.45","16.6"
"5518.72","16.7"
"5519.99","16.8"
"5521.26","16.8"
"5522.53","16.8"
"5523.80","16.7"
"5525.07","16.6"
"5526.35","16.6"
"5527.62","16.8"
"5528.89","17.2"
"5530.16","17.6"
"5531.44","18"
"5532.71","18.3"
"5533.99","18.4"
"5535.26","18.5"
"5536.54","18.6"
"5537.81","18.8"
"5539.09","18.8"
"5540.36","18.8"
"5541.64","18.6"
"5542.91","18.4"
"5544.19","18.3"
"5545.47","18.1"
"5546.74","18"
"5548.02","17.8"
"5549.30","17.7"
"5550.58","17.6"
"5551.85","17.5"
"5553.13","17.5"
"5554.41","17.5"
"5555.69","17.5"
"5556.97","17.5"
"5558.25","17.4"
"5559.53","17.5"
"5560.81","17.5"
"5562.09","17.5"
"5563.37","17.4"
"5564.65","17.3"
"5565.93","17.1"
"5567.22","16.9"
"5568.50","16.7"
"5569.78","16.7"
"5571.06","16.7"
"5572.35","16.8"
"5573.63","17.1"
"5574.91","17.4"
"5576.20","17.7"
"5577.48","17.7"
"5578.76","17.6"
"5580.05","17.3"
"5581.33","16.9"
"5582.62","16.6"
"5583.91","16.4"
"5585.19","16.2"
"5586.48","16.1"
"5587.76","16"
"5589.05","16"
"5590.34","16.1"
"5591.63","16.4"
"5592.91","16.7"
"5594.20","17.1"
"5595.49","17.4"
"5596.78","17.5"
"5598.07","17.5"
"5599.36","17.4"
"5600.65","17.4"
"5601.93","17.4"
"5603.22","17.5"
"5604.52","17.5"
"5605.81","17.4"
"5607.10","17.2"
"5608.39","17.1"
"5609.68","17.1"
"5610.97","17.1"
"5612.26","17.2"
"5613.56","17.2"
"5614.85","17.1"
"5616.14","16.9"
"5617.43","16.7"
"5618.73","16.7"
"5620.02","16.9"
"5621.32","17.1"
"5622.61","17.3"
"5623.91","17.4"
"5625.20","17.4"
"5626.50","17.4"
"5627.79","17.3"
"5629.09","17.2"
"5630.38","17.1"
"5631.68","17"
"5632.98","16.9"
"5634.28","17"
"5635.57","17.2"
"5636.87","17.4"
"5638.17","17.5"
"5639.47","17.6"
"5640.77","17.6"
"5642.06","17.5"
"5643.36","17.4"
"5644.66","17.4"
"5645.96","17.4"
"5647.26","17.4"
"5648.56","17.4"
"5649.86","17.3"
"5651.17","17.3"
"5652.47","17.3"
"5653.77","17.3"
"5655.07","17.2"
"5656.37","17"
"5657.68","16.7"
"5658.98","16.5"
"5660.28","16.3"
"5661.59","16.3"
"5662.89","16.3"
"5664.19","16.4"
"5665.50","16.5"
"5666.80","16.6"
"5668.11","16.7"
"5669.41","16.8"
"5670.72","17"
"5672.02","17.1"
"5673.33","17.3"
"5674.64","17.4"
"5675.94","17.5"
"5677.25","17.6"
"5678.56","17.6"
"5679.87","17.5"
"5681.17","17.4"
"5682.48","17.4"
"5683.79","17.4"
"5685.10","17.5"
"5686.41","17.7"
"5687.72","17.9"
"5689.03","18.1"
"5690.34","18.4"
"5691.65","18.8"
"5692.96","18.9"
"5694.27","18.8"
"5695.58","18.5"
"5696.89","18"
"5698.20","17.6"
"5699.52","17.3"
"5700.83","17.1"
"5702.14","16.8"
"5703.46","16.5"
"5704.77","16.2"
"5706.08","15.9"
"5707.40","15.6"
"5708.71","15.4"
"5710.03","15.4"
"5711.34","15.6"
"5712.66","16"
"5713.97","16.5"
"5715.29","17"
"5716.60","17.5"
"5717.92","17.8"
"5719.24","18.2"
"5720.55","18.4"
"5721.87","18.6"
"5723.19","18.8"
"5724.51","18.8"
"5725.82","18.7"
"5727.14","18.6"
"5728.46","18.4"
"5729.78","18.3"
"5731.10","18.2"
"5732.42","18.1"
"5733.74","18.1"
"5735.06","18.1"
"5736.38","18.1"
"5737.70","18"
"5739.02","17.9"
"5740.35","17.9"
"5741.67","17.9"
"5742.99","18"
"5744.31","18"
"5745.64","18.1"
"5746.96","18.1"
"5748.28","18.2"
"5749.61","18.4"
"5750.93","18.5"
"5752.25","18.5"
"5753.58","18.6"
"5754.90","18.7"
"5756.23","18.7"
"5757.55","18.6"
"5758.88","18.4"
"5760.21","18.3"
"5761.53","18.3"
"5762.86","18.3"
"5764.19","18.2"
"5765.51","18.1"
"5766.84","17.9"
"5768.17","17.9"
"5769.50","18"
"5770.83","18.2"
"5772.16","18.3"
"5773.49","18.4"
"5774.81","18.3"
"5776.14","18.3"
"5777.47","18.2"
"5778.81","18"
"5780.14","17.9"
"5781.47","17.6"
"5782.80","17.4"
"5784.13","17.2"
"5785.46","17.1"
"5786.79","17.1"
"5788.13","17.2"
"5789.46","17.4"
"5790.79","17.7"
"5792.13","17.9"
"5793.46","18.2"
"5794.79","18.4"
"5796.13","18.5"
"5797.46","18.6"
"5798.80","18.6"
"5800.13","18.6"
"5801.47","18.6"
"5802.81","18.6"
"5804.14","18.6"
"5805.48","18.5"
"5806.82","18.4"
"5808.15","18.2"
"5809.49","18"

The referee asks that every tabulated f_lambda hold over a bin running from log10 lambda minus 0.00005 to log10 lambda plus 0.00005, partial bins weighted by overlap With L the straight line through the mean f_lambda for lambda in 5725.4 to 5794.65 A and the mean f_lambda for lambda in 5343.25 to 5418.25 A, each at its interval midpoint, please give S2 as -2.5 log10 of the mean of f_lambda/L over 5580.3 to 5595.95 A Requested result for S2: 0.074 mag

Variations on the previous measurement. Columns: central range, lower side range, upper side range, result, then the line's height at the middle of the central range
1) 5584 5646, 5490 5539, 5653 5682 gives 0.00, 17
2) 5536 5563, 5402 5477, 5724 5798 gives -0.03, 17.4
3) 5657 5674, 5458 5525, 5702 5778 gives 0.06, 17.5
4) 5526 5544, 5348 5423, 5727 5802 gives -0.04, 17.5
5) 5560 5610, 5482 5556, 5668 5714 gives 0.02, 17.3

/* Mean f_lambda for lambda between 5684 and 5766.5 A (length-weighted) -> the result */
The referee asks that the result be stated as 17.8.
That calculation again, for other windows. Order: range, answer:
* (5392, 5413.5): 16.2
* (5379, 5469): 17.1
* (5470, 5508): 16.8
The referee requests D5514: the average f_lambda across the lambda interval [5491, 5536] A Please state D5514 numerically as 17.1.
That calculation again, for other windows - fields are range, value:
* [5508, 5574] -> 17.4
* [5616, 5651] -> 17.2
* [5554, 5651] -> 17.1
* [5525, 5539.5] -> 17.9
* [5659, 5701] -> 17.4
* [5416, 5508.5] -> 17.1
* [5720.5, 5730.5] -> 18.6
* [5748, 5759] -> 18.5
